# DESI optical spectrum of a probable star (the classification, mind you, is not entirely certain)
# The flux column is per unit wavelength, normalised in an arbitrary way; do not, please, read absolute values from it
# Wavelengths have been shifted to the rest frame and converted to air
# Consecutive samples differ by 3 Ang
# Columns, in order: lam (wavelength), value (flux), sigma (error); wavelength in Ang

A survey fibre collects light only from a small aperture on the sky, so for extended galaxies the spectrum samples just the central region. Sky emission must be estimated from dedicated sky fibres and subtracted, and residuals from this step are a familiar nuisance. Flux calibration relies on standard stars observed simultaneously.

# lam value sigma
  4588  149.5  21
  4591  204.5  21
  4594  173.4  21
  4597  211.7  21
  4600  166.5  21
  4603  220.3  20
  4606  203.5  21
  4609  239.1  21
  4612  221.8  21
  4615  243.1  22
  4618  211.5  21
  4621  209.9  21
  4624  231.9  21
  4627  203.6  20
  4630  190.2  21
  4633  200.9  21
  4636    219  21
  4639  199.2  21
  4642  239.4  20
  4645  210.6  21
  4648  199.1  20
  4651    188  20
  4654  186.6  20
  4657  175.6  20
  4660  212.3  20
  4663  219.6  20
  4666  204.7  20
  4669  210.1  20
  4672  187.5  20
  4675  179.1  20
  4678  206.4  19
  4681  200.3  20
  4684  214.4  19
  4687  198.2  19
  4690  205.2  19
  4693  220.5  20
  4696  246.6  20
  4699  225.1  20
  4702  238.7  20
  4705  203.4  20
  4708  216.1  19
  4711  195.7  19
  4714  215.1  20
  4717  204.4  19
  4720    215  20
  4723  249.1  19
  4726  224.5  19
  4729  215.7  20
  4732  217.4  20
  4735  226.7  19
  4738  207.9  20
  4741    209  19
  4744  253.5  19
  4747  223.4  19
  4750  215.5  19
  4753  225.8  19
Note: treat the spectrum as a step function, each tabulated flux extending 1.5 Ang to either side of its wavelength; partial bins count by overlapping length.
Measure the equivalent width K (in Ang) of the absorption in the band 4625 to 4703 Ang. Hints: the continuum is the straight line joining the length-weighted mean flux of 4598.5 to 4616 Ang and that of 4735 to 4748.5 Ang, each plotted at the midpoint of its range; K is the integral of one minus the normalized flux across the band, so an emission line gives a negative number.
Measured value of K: 4.2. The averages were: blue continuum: 215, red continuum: 224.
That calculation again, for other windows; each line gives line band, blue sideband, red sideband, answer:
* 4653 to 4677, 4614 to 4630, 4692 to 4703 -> 3.03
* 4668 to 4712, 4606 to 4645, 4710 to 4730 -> 1.49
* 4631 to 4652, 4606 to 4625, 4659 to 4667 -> 0.95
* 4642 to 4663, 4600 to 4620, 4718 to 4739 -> 1.88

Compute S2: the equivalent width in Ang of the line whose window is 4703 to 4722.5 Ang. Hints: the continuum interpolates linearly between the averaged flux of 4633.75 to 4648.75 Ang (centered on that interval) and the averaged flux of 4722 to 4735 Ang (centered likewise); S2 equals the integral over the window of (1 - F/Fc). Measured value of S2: 1.09 Ang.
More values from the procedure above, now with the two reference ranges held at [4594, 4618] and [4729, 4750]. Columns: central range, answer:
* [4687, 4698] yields -0.1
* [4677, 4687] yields 0.6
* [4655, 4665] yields 0.7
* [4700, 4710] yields 0.0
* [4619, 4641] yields 0.6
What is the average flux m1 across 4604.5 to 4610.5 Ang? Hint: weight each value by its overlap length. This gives 221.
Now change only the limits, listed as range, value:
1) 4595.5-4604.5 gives 200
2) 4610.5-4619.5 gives 225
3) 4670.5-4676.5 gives 183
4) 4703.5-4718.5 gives 207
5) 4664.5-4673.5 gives 201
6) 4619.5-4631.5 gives 209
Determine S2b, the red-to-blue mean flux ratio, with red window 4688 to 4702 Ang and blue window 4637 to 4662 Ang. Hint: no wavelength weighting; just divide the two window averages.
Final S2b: 1.1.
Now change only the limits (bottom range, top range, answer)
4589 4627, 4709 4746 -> 1.04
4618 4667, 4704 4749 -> 1.06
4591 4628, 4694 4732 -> 1.04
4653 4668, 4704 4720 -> 1.04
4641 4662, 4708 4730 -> 1.08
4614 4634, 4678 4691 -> 0.96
